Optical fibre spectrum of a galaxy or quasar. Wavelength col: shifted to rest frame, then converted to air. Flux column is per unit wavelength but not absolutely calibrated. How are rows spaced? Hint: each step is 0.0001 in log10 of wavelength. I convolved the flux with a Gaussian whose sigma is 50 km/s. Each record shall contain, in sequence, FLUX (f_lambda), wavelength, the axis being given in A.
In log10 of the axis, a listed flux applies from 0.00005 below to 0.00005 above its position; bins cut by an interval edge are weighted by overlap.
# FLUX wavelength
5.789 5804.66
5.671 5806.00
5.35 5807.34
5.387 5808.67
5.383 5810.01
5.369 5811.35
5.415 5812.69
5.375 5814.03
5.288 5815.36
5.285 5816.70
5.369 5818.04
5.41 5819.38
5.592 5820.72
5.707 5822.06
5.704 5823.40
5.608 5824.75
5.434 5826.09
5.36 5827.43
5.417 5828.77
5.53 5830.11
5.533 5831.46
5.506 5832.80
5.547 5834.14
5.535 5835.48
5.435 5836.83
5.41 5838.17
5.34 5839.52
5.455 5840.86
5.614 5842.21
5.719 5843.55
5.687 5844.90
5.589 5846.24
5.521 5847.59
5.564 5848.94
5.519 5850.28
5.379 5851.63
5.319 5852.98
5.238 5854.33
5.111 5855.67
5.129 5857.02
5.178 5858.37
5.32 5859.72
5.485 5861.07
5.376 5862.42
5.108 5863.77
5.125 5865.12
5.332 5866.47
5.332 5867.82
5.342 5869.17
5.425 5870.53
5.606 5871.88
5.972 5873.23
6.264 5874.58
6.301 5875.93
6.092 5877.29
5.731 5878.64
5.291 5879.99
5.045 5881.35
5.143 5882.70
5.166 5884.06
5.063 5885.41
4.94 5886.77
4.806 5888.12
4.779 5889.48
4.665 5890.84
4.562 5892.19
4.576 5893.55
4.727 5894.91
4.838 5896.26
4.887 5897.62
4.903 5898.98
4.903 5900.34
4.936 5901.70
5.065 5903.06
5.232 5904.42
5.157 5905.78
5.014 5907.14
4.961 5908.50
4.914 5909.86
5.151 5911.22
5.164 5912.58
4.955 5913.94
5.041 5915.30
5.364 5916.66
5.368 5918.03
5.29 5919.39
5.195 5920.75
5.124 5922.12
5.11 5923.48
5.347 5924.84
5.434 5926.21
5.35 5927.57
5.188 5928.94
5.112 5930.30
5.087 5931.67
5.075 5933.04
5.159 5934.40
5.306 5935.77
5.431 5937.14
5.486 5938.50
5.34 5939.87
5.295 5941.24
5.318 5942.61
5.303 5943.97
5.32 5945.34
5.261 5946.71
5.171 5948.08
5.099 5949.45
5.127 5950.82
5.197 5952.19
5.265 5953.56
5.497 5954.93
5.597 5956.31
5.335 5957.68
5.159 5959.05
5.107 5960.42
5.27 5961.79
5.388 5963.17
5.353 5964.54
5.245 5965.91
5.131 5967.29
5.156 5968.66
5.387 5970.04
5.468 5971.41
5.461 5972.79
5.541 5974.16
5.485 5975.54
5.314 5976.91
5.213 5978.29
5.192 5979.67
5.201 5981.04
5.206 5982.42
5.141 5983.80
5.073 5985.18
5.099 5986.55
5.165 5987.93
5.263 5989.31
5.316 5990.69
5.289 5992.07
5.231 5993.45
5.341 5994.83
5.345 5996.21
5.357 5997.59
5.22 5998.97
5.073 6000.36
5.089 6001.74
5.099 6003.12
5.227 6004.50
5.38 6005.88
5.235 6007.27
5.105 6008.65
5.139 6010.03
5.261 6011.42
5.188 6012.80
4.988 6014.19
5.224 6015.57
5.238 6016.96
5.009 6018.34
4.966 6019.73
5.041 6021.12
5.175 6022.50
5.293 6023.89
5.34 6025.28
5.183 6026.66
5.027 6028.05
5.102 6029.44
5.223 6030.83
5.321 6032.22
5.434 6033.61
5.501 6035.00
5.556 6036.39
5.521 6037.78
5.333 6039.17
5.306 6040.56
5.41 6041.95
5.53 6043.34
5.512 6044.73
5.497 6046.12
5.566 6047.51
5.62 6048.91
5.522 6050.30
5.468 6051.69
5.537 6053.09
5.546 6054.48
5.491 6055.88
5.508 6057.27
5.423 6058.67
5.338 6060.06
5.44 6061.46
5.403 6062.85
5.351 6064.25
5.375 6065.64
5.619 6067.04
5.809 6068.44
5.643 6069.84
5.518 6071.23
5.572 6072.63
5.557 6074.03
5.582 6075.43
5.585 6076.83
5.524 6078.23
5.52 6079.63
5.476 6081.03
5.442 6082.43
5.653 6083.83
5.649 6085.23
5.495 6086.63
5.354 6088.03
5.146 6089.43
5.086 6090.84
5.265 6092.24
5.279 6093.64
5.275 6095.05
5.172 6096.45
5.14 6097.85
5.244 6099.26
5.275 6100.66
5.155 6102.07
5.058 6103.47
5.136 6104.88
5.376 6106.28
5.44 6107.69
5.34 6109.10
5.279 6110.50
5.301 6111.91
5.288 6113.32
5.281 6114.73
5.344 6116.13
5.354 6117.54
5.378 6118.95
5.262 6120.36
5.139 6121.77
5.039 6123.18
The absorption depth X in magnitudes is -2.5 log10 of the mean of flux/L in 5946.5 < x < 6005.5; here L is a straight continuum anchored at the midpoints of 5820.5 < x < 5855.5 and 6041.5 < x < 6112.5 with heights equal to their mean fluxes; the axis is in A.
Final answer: 0.040 mag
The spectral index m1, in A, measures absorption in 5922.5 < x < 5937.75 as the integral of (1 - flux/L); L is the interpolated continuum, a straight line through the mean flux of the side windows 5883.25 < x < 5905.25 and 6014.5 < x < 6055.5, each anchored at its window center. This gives -0.72 A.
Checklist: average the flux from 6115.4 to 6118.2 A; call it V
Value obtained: 5.36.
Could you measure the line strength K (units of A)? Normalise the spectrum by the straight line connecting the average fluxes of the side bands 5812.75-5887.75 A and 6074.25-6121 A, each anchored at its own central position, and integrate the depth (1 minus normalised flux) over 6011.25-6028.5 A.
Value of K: 0.7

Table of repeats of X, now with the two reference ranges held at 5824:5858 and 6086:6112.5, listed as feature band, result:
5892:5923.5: 0.079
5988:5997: 0.010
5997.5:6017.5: 0.030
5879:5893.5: 0.100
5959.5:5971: 0.020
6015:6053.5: -0.007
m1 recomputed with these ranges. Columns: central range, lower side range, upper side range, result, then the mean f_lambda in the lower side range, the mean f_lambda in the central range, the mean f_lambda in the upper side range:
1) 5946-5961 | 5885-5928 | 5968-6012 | -0.31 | 5.02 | 5.26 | 5.25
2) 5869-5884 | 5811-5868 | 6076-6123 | -0.65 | 5.43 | 5.64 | 5.32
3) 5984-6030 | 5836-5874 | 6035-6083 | 2.50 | 5.42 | 5.18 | 5.5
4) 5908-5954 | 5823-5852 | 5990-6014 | 1.15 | 5.52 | 5.22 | 5.22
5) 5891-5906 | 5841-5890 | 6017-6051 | 1.44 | 5.41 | 4.87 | 5.33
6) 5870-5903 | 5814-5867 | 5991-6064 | 1.30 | 5.43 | 5.19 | 5.31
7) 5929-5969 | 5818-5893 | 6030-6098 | 1.21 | 5.4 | 5.26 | 5.45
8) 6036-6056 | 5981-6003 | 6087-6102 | -1.06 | 5.21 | 5.49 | 5.23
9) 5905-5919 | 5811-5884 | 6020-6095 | 0.88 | 5.47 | 5.12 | 5.42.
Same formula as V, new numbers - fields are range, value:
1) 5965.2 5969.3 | 5.18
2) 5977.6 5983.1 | 5.2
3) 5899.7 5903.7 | 4.96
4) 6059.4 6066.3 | 5.38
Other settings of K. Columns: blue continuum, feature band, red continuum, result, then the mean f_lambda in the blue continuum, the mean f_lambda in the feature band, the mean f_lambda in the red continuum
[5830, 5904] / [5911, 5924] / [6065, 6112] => 0.36 A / 5.31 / 5.18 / 5.39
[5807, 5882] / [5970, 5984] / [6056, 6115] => 0.25 A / 5.47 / 5.33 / 5.39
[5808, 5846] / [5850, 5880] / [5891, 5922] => -1.31 A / 5.48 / 5.48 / 5.01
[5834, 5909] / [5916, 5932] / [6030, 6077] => 0.26 A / 5.28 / 5.25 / 5.49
